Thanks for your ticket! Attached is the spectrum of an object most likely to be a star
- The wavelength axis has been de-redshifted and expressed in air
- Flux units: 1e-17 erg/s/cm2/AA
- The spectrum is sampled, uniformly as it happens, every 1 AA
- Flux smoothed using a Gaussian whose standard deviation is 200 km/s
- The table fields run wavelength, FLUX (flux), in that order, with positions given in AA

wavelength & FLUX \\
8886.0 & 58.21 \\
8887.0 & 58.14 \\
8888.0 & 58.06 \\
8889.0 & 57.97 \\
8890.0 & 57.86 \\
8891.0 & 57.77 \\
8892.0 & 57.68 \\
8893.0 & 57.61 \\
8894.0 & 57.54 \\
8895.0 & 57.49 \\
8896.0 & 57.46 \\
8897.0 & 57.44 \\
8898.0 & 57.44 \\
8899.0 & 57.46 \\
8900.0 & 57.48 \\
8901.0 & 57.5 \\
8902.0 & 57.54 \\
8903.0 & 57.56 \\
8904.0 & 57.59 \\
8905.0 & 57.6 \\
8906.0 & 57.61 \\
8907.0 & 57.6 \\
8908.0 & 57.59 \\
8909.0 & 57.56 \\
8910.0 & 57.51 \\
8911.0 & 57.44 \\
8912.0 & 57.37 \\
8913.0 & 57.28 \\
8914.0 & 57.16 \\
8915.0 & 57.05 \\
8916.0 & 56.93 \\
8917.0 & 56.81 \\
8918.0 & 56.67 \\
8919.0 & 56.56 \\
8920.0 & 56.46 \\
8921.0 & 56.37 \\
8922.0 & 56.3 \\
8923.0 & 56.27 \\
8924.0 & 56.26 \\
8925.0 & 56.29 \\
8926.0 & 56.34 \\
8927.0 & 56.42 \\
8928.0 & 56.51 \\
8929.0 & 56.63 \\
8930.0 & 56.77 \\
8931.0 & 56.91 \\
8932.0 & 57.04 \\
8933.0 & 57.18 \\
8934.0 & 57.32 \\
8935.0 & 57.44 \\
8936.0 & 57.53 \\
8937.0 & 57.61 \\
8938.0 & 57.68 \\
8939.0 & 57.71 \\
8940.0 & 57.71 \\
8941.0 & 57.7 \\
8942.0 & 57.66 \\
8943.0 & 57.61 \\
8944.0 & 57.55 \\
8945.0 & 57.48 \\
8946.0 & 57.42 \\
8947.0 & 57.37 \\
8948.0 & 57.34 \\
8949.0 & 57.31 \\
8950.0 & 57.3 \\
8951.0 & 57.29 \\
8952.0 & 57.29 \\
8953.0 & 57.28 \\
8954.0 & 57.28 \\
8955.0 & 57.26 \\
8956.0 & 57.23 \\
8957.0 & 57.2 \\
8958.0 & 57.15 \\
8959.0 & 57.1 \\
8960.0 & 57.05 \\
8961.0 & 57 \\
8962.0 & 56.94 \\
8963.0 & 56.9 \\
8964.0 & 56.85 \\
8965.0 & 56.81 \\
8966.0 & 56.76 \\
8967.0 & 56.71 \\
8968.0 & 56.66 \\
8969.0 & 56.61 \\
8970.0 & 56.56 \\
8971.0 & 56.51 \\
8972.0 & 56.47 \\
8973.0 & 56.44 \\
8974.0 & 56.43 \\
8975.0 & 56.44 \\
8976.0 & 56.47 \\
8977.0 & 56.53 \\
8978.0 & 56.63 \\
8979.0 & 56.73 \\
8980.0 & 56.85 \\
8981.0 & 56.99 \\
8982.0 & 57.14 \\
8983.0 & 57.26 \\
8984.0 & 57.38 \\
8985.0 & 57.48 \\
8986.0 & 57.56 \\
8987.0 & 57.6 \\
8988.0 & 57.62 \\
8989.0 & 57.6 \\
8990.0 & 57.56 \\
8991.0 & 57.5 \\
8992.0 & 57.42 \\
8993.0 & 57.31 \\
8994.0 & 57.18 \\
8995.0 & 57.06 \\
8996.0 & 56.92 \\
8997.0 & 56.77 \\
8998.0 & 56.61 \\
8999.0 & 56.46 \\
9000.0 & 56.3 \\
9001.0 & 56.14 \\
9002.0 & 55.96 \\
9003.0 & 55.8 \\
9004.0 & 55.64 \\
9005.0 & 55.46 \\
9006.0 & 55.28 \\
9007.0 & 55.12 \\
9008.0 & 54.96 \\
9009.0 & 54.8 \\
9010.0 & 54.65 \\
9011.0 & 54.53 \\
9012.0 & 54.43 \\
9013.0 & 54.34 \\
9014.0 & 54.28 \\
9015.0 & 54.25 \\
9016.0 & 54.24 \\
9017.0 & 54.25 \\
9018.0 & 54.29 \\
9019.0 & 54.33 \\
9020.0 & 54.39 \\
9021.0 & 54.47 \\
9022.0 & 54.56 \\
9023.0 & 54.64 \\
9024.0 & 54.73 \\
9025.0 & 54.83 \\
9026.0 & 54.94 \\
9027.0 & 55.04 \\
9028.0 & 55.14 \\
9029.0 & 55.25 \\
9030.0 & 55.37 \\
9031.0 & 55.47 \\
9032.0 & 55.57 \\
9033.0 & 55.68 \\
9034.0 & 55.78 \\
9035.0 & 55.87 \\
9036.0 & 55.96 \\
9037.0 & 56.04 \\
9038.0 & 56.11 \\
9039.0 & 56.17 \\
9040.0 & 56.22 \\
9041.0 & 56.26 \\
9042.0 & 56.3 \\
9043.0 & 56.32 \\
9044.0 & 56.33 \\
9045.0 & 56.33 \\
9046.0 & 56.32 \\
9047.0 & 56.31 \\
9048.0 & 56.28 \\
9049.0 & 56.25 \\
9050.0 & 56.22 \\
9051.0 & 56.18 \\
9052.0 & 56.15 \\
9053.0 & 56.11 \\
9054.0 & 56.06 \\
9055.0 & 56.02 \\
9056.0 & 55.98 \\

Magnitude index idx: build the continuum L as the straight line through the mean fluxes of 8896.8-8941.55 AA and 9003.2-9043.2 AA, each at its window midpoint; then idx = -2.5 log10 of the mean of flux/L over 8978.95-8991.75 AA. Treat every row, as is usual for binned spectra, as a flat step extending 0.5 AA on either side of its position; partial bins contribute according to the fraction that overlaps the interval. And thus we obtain -0.03 mag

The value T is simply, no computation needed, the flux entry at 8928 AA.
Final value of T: 56.51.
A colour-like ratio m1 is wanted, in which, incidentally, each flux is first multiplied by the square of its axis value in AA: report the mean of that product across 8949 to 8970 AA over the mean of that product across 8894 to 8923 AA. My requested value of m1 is 1.01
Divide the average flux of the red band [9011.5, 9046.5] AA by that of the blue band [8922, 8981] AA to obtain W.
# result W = 1.0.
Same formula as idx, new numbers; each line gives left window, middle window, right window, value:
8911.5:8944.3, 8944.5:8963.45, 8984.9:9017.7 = -0.01 mag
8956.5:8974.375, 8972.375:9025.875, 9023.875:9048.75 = 0.01 mag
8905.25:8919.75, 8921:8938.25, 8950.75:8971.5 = 0.01 mag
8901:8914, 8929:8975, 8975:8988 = 0.00 mag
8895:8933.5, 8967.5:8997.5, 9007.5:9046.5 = -0.02 mag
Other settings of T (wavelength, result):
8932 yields 57.04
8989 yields 57.6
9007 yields 55.12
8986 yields 57.56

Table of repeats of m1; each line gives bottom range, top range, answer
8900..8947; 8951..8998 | 1.01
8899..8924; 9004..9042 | 0.99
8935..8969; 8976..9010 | 1.00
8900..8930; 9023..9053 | 1.01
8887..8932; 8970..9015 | 1.00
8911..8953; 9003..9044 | 0.99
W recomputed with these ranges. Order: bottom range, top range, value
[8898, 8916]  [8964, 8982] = 0.99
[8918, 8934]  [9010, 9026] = 0.96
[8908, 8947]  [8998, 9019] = 0.96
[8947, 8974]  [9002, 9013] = 0.97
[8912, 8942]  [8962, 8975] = 0.99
